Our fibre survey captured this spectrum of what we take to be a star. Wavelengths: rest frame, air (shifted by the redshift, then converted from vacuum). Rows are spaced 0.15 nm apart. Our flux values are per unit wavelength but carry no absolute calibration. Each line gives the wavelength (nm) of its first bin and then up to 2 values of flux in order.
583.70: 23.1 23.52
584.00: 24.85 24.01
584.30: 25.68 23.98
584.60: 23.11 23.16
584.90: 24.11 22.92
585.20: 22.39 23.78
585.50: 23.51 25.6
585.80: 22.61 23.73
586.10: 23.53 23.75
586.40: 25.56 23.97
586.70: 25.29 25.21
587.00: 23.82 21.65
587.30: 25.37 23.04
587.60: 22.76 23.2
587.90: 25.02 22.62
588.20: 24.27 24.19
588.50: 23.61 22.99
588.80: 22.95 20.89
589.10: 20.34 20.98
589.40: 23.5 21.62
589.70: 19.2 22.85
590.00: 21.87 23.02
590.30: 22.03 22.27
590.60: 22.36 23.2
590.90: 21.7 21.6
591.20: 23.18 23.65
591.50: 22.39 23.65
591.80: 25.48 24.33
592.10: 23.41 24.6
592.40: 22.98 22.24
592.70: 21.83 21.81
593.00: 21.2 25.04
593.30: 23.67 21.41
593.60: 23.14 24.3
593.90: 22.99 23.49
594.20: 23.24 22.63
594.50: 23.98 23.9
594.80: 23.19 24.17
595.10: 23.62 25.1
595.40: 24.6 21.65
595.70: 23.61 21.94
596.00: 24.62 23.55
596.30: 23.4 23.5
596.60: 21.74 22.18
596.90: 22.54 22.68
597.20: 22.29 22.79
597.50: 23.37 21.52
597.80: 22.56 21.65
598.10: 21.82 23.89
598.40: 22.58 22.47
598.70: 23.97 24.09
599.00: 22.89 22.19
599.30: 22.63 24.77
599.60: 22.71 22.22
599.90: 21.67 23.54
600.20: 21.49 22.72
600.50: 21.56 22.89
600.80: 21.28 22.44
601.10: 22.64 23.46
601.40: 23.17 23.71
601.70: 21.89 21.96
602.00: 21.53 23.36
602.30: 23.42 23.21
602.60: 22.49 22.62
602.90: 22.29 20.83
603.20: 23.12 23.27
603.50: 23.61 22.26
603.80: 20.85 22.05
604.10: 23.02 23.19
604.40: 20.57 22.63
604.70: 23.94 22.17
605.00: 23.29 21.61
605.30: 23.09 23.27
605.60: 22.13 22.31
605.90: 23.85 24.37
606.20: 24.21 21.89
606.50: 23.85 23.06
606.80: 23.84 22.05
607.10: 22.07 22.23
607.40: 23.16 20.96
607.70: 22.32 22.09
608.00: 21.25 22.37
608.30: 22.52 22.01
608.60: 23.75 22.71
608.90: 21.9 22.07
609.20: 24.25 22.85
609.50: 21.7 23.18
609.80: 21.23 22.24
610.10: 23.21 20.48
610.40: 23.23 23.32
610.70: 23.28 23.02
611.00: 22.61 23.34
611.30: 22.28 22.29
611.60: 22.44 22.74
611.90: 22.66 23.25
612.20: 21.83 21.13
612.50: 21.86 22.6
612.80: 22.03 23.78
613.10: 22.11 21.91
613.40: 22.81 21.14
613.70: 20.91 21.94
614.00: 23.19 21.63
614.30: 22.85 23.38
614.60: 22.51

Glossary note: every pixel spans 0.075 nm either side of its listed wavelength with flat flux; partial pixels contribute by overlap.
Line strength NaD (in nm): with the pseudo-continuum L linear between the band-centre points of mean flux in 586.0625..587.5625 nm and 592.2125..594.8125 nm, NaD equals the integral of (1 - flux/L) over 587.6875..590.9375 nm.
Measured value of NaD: 0.17 nm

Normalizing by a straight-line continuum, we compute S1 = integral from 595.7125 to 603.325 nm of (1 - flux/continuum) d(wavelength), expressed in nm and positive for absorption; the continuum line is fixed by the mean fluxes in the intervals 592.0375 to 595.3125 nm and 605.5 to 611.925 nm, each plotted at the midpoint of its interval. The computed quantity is 0.11 nm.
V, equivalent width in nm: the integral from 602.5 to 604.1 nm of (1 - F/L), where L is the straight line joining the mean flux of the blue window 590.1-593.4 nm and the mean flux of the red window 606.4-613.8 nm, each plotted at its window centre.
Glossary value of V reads 0.02 nm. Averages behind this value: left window 23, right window 22.4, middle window 22.4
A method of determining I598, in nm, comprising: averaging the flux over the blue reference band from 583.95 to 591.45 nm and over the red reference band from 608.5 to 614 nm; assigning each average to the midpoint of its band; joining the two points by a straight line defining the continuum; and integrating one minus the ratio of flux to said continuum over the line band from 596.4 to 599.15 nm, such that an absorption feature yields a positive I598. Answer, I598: 0.02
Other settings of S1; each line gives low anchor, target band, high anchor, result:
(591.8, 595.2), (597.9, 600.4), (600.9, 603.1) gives 0.01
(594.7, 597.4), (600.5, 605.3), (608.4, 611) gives 0.08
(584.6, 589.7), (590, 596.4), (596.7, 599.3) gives -0.06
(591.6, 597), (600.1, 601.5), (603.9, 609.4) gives 0.03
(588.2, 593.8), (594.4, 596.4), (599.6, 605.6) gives -0.09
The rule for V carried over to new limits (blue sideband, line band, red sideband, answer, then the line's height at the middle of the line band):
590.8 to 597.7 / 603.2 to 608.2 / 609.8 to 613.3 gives 0.01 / 22.7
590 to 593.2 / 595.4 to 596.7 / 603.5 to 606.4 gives -0.01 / 22.8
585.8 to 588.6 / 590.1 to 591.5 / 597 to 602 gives 0.06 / 23.5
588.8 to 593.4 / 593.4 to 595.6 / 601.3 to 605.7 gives -0.09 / 22.6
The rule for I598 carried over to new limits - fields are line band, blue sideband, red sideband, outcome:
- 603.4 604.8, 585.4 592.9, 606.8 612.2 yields 0.01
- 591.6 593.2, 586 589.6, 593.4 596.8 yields 0.00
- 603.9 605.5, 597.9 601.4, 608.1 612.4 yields 0.00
